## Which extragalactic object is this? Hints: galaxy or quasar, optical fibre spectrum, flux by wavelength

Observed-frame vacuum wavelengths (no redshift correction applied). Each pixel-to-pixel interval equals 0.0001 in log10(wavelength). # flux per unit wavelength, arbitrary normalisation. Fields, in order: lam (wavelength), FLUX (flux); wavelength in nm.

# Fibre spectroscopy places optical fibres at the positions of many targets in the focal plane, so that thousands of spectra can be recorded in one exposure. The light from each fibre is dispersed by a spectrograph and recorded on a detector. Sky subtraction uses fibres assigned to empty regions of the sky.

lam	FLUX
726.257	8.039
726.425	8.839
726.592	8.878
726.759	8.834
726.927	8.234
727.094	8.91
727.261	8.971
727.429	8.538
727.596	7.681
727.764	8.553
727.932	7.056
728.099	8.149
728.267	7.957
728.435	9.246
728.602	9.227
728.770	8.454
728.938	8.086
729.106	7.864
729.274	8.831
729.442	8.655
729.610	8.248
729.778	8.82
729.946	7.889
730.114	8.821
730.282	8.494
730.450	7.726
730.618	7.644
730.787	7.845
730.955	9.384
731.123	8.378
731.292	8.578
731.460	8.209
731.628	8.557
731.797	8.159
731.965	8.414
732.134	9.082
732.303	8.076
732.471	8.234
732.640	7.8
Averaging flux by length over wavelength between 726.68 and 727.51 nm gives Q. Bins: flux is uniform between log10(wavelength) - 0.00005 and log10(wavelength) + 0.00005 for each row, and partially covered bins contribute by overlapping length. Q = 8.69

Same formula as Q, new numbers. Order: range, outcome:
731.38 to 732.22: 8.48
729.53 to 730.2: 8.45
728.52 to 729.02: 8.58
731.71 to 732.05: 8.28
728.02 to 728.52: 8.46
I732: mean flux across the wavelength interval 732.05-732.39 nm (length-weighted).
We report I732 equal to 8.58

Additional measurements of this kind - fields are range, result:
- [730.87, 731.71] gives 8.63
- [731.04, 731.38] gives 8.47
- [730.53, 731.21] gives 8.3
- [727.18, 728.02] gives 8.15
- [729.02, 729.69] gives 8.4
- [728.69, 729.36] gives 8.3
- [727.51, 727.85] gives 8.11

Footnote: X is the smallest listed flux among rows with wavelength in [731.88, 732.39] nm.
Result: 8.076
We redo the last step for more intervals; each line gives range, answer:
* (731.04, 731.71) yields 8.209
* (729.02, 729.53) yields 7.864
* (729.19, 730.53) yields 7.726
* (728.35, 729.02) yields 8.086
